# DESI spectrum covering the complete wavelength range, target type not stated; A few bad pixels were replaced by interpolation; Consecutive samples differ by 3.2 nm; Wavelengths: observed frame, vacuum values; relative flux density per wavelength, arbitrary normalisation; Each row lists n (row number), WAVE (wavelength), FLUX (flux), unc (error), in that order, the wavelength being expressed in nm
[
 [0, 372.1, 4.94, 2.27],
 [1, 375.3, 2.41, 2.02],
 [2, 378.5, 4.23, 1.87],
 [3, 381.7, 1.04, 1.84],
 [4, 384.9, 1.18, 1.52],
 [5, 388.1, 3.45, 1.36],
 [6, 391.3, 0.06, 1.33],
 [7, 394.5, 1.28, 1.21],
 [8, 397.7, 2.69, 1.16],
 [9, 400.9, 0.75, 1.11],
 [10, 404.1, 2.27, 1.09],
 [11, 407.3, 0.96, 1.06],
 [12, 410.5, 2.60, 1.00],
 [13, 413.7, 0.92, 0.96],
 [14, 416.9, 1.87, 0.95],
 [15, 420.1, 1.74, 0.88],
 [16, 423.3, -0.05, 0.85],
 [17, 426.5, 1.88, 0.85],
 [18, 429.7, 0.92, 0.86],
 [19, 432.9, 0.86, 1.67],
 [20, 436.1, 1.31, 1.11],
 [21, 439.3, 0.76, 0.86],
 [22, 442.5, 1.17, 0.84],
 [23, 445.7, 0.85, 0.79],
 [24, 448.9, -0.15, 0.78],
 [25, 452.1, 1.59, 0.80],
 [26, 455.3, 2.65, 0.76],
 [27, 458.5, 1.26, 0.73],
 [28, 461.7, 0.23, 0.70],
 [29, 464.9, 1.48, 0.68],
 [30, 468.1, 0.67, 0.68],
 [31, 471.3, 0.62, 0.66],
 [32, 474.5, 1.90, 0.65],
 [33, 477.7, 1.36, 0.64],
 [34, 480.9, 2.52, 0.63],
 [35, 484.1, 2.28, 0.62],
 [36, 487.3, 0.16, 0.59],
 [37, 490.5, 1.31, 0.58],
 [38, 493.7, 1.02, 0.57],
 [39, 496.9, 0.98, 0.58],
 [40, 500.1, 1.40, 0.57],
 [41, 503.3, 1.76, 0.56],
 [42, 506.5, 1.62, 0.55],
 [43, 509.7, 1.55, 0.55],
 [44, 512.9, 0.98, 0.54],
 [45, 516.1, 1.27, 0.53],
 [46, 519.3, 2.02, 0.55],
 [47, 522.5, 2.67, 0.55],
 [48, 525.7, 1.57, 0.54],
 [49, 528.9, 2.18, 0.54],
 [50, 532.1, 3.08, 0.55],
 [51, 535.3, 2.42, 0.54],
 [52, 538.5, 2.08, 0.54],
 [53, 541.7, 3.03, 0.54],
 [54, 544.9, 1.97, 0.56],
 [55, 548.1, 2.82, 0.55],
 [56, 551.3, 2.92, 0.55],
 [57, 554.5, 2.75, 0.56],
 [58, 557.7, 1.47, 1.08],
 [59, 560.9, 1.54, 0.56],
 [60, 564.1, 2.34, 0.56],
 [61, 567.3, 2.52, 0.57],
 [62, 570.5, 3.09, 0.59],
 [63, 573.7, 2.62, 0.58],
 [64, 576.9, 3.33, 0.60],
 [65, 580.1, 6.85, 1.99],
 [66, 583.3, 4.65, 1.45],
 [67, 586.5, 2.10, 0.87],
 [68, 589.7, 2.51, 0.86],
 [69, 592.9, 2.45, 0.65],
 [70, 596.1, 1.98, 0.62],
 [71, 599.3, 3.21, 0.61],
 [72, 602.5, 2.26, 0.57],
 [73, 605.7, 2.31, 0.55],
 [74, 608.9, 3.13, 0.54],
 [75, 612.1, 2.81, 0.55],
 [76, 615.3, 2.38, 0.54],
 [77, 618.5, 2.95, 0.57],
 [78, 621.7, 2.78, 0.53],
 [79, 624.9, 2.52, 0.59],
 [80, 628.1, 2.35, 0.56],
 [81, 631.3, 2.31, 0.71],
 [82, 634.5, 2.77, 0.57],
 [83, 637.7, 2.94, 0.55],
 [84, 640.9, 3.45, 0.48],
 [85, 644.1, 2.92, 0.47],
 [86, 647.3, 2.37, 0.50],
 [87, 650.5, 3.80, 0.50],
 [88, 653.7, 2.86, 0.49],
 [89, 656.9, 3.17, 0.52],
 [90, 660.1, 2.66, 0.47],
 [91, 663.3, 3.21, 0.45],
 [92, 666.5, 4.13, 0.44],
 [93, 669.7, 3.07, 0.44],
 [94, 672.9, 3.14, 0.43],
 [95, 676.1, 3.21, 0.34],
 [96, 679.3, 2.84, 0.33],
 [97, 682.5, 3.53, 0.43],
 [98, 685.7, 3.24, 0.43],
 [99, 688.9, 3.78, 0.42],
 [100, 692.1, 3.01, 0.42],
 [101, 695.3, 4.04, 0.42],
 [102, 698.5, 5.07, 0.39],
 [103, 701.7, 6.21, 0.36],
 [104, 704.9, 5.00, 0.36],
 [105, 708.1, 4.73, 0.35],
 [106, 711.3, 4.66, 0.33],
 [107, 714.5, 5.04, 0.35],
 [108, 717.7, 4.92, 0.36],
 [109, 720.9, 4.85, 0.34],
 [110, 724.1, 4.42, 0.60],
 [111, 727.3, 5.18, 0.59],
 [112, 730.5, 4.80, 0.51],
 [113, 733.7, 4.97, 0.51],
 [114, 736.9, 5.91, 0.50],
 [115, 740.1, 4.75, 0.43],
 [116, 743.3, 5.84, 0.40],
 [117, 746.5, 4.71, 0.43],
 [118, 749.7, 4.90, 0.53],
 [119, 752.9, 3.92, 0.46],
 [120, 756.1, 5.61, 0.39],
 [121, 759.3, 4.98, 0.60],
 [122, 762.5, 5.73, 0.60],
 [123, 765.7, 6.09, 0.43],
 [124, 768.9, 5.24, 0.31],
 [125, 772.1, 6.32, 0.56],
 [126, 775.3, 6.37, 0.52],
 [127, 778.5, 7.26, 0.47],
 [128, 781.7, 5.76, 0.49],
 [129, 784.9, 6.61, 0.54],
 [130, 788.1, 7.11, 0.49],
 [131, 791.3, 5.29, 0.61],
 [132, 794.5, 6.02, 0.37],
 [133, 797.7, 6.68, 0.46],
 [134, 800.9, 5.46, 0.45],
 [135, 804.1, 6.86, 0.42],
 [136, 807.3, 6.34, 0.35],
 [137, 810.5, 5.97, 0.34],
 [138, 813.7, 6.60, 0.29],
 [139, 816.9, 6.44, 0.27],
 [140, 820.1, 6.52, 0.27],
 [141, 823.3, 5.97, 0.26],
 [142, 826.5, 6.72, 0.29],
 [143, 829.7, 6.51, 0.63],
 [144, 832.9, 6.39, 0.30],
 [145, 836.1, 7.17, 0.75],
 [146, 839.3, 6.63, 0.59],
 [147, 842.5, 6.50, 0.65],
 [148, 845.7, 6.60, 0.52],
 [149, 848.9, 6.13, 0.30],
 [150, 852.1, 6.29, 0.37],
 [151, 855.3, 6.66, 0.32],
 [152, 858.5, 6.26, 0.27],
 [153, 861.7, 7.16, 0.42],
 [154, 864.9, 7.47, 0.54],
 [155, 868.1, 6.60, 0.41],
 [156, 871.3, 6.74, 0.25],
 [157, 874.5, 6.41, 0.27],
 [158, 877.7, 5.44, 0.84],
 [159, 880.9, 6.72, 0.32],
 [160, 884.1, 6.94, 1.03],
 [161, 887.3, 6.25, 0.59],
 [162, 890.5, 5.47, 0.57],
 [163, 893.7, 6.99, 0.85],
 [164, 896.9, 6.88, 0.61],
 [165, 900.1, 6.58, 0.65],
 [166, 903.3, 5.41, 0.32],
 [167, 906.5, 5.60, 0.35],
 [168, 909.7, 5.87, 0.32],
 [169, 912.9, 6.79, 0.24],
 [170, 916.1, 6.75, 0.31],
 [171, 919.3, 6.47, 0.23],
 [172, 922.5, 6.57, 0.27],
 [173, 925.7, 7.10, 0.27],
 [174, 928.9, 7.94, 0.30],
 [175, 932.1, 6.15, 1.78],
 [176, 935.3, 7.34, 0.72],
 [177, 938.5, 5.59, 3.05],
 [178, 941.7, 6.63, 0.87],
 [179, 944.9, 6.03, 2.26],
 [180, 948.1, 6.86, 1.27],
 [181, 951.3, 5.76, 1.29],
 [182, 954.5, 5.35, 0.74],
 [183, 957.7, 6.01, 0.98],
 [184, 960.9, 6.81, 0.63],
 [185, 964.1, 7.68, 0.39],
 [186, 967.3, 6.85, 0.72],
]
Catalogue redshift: 0.75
